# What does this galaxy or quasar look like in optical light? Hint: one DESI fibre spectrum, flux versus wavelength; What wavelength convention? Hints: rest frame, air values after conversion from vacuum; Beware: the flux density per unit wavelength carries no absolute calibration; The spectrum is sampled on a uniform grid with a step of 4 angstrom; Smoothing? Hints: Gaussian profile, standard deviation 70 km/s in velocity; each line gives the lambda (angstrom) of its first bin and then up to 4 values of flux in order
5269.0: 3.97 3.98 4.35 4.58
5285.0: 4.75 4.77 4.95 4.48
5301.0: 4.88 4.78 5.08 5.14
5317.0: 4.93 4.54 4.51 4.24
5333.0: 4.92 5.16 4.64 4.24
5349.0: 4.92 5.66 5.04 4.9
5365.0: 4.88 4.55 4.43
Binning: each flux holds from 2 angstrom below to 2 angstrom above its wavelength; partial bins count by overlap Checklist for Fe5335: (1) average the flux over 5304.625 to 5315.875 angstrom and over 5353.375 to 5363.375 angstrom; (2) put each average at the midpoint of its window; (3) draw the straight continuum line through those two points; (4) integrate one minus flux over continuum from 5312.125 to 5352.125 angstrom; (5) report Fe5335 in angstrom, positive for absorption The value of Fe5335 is 2.5 angstrom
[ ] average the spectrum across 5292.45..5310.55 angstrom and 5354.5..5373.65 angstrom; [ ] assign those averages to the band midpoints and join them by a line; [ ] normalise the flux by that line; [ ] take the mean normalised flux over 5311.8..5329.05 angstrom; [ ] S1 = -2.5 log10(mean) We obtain 0.03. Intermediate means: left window 4.82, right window 4.81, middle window 4.7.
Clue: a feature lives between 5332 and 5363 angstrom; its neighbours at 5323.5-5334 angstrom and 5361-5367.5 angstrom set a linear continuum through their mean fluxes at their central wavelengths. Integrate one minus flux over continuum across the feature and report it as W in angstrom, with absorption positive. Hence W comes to -1.54 angstrom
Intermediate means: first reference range 4.52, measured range 4.94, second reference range 4.86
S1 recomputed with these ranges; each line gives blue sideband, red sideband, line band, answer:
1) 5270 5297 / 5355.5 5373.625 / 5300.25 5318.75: -0.08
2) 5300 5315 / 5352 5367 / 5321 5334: 0.11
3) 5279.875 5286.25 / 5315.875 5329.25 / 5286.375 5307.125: -0.03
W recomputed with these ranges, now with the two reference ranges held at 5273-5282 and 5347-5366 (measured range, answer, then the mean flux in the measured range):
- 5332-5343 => 0.0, 4.91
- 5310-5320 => -0.6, 4.99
